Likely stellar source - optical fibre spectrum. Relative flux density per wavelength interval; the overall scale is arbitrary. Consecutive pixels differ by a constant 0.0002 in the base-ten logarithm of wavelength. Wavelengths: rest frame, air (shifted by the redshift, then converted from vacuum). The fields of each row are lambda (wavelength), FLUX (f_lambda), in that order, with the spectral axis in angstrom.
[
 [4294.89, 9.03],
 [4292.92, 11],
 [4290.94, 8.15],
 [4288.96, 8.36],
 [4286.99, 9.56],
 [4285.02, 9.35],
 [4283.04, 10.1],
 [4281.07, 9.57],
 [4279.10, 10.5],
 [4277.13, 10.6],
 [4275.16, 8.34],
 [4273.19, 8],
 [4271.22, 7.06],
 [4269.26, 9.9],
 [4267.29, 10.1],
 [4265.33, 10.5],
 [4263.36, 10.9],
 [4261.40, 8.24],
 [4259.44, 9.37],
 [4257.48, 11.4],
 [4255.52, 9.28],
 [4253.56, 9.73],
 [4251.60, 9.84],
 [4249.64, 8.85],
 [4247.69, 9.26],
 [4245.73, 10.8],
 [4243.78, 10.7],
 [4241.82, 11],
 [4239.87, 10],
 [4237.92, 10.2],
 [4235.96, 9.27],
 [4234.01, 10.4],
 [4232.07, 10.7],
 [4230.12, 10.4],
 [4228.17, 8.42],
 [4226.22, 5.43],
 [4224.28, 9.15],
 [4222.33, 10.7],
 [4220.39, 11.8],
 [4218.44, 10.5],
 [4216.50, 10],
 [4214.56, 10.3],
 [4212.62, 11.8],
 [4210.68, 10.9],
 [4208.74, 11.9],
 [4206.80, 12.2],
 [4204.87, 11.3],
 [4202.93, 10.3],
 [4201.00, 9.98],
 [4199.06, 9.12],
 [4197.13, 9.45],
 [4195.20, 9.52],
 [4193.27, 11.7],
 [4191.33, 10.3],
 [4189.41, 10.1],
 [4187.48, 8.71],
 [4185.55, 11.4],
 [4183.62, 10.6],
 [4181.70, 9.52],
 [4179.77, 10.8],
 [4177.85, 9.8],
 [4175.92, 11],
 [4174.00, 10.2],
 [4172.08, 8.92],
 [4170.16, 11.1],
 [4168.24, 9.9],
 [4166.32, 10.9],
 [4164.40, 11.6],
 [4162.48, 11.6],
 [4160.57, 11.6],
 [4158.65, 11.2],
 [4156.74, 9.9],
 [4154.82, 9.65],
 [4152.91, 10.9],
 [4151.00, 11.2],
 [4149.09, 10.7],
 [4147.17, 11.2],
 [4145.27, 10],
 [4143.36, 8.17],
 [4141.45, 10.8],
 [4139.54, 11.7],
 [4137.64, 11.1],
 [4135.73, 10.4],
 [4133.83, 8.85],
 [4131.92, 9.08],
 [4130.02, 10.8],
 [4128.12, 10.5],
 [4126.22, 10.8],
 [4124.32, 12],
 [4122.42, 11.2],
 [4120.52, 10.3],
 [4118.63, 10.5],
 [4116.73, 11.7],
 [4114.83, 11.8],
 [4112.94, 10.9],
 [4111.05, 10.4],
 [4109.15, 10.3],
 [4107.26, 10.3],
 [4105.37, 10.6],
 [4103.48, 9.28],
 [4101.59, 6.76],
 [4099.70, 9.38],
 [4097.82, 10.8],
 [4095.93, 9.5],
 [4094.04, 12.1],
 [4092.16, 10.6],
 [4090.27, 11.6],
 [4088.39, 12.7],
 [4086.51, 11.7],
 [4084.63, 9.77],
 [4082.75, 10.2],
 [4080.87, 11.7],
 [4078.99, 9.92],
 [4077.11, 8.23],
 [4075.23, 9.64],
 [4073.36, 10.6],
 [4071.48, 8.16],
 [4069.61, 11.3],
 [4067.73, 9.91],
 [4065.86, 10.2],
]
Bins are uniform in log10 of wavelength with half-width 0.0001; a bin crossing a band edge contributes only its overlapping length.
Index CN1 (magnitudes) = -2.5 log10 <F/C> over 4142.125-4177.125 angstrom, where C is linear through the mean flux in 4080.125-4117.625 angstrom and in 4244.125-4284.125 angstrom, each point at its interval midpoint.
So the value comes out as -0.03 mag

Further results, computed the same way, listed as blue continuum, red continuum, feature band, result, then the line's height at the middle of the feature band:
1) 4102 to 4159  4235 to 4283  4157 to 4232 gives -0.03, 10.1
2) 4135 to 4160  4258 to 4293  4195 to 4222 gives -0.07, 10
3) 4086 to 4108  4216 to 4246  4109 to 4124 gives -0.06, 10.4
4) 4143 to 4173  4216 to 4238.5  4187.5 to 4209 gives -0.03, 10.1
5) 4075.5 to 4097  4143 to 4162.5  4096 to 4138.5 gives 0.03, 10.6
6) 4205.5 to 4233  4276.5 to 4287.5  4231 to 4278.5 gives 0.04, 10.1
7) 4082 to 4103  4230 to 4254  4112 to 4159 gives -0.03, 10.3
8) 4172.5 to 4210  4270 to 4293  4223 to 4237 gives 0.08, 9.86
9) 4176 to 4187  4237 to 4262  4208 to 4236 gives 0.00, 10.1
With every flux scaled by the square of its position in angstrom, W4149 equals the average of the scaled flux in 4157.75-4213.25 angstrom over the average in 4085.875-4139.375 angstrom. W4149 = 1.04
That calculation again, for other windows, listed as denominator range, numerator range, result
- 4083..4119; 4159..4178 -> 1.05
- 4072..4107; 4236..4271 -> 1.05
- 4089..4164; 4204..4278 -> 1.00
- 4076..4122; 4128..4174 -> 1.03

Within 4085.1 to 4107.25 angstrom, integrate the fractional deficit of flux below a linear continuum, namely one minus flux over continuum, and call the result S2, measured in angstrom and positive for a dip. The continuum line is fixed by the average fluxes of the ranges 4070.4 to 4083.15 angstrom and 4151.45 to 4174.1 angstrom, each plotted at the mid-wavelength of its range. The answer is -1.03 angstrom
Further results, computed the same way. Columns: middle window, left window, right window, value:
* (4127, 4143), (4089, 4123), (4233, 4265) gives 0.1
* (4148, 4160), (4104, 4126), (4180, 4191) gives -0.2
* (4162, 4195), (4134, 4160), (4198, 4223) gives 0.7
